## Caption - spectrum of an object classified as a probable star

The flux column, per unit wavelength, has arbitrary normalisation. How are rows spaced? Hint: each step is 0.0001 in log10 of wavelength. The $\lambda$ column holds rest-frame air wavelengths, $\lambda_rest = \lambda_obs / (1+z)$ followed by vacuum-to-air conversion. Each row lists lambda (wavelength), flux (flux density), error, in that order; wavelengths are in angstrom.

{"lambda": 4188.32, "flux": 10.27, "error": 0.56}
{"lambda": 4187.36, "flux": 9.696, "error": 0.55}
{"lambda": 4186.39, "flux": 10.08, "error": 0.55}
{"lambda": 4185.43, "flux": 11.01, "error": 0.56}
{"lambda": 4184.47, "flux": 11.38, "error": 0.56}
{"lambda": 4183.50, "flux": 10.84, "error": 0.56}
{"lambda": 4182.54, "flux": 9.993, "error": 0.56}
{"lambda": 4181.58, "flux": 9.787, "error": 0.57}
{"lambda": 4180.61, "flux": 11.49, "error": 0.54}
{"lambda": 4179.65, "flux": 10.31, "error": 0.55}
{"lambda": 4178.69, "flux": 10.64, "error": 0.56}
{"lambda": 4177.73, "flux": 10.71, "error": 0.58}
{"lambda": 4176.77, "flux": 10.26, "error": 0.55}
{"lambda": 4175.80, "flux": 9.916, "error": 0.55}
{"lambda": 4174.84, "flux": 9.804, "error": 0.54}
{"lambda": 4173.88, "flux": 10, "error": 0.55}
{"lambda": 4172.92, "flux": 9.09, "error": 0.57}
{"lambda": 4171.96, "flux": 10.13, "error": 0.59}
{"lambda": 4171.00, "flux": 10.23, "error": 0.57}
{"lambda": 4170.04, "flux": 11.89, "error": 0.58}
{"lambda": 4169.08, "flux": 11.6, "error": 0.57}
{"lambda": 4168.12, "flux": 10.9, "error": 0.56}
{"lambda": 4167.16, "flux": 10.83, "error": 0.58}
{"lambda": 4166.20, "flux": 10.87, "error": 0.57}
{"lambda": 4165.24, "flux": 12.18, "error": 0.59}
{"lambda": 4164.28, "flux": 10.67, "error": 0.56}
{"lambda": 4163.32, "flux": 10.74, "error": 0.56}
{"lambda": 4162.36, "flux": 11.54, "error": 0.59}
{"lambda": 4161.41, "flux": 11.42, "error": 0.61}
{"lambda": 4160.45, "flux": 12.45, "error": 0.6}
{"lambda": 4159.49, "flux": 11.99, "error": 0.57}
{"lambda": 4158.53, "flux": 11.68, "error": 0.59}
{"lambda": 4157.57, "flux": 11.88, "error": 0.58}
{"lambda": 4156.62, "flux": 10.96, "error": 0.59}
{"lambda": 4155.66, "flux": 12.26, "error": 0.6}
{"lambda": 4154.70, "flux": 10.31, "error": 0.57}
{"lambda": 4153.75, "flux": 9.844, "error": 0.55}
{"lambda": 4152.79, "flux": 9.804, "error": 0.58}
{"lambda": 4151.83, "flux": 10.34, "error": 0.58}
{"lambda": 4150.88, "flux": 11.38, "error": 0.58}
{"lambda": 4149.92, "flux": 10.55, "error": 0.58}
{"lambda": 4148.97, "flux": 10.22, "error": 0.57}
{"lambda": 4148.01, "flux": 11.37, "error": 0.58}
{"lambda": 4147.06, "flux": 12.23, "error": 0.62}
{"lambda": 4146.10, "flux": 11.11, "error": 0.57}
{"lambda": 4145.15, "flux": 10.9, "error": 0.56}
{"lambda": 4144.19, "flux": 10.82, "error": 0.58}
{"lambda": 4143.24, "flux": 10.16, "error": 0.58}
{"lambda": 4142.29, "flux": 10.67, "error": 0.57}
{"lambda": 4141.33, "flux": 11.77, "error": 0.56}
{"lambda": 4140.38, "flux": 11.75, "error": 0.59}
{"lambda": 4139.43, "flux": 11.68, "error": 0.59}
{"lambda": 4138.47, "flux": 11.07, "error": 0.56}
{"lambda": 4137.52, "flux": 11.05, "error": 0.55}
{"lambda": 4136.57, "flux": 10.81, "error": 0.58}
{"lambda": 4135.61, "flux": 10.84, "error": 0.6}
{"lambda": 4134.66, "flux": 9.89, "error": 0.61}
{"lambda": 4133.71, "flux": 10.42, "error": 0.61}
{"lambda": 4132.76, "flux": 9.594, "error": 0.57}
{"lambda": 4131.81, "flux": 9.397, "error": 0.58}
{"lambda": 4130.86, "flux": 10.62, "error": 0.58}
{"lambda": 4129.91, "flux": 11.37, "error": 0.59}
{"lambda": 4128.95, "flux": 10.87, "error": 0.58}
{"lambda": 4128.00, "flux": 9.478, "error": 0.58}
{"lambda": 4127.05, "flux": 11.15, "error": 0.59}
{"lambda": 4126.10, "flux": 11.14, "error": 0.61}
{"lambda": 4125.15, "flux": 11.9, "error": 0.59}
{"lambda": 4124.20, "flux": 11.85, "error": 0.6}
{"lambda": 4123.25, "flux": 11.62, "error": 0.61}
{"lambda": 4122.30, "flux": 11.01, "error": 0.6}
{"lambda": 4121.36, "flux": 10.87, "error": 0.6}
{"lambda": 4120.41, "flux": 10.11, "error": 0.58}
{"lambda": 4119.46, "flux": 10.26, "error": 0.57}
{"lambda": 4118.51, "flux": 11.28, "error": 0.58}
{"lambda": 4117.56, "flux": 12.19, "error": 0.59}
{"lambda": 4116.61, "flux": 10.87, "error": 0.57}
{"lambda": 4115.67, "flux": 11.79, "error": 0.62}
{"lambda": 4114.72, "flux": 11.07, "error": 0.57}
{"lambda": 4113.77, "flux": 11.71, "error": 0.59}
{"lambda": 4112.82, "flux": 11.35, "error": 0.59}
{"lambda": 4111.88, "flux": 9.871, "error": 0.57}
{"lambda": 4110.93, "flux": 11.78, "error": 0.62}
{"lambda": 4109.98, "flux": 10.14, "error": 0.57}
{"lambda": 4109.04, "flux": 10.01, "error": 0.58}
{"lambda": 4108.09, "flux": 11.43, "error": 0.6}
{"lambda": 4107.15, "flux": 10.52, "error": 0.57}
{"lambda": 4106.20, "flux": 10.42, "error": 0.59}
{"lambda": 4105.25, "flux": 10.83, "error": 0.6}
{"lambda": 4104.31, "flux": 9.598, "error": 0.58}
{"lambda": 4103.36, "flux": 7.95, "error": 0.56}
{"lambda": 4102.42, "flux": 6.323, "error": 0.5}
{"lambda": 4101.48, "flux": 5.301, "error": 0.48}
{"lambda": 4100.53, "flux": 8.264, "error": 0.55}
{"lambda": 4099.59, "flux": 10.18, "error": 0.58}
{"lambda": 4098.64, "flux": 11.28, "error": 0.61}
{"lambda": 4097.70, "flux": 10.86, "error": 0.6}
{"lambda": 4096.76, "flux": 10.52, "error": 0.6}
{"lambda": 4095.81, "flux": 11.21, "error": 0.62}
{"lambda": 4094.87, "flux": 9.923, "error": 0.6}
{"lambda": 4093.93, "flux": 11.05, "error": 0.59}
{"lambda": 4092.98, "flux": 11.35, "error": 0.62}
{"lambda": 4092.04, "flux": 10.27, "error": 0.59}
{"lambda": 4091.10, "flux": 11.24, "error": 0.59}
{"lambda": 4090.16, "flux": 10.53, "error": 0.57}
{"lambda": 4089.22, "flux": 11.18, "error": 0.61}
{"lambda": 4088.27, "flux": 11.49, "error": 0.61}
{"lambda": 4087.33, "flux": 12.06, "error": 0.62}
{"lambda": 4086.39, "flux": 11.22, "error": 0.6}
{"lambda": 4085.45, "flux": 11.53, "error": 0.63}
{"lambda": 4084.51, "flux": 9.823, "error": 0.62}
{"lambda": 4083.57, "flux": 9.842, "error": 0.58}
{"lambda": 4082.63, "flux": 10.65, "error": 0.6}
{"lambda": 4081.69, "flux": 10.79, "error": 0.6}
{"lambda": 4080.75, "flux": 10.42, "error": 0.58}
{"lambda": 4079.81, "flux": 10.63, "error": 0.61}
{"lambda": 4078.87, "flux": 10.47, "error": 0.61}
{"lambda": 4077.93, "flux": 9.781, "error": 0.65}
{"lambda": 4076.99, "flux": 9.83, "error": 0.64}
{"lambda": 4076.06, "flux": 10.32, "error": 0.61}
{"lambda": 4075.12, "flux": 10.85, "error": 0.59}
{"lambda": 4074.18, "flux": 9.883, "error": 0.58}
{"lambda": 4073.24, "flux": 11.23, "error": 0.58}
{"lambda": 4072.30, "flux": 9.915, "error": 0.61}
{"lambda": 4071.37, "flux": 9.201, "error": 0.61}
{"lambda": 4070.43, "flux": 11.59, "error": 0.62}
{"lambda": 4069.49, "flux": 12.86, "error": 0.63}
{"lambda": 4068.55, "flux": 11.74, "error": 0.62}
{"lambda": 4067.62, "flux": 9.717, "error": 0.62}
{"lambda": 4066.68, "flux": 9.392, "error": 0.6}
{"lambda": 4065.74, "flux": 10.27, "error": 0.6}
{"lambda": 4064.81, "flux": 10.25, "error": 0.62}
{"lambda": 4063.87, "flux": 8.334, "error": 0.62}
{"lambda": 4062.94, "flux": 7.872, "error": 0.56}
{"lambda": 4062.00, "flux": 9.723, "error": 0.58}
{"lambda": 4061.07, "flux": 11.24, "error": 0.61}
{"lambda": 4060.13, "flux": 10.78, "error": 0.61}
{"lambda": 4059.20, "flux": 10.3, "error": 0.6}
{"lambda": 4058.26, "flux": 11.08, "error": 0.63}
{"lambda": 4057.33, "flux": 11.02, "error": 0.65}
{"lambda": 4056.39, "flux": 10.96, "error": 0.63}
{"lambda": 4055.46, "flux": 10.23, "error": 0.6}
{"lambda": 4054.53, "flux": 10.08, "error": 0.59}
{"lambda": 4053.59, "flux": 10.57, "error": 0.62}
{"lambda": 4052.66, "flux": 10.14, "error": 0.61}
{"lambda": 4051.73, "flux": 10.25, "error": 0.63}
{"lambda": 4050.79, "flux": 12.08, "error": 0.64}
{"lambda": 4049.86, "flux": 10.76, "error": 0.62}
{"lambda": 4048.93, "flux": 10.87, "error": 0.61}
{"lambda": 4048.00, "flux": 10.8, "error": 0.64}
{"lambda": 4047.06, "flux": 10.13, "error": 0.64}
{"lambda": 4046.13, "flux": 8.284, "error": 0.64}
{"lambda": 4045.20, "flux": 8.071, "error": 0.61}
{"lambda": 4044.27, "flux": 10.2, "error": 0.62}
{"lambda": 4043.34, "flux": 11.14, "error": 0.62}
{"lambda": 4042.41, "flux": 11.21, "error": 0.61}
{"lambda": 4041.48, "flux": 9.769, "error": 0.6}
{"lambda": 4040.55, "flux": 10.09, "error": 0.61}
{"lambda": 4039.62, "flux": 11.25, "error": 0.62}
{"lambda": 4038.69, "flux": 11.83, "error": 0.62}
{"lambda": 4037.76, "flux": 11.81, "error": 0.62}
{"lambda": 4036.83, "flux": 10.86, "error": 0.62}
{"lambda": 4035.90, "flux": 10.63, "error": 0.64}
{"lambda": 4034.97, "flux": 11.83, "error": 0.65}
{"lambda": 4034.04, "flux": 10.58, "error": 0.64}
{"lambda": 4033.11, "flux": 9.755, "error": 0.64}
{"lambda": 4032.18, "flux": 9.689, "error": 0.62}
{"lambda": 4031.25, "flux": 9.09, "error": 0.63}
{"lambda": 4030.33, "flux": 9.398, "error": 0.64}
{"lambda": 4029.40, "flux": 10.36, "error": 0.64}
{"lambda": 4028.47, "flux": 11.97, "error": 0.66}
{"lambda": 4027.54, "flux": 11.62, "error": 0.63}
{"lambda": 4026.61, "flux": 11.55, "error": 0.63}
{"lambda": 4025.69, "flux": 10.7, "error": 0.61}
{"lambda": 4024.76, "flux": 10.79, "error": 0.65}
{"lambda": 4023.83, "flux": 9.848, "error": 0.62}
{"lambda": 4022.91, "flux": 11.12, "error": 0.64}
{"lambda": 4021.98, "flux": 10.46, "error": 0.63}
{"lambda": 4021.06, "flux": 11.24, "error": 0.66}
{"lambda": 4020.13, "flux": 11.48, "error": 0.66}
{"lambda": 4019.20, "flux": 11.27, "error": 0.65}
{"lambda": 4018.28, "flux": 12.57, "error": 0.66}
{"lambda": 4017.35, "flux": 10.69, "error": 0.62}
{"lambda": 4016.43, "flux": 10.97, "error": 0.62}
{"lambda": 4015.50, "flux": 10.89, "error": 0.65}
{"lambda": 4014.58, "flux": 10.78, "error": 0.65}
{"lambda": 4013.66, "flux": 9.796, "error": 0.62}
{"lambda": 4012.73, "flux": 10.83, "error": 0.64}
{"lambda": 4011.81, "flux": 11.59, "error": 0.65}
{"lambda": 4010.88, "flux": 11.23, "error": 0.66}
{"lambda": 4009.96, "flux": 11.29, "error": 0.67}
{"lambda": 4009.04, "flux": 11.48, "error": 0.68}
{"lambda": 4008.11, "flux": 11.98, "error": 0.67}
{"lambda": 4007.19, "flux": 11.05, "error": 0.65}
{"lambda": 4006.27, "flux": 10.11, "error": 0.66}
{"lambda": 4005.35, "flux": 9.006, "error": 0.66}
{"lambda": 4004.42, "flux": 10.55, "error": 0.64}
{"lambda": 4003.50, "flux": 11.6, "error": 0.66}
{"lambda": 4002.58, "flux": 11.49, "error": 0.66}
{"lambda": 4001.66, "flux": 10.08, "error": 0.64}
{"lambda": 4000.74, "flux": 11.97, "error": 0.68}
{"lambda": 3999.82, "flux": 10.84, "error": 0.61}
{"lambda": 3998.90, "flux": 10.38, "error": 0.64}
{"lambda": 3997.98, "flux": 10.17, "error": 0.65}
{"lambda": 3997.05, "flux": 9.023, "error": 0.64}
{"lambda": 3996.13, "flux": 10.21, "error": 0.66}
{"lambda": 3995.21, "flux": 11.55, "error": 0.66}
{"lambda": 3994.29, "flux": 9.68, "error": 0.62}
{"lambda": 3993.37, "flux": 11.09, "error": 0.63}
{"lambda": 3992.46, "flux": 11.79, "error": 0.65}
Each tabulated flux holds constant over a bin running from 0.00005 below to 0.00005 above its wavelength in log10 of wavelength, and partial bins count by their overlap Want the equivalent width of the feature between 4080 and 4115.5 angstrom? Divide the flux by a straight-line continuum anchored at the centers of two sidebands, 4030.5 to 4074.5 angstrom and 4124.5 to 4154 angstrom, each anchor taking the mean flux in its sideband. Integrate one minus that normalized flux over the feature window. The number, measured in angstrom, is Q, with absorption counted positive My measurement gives 0.7 angstrom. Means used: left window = 10.4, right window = 10.8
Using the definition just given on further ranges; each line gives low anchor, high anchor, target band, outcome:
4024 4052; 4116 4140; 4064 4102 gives 1.0 angstrom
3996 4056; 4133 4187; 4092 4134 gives 1.3 angstrom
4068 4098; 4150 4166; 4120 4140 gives 0.4 angstrom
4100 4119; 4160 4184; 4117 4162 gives -2.4 angstrom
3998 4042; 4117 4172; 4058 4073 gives 0.9 angstrom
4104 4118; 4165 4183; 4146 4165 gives -0.9 angstrom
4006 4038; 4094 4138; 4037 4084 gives 1.3 angstrom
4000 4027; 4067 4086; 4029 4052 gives 0.8 angstrom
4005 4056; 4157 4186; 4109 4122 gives -0.2 angstrom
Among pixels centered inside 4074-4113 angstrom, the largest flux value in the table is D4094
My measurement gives 12.06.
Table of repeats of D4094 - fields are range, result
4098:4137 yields 12.19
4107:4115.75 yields 11.79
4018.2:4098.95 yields 12.86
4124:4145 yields 11.9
